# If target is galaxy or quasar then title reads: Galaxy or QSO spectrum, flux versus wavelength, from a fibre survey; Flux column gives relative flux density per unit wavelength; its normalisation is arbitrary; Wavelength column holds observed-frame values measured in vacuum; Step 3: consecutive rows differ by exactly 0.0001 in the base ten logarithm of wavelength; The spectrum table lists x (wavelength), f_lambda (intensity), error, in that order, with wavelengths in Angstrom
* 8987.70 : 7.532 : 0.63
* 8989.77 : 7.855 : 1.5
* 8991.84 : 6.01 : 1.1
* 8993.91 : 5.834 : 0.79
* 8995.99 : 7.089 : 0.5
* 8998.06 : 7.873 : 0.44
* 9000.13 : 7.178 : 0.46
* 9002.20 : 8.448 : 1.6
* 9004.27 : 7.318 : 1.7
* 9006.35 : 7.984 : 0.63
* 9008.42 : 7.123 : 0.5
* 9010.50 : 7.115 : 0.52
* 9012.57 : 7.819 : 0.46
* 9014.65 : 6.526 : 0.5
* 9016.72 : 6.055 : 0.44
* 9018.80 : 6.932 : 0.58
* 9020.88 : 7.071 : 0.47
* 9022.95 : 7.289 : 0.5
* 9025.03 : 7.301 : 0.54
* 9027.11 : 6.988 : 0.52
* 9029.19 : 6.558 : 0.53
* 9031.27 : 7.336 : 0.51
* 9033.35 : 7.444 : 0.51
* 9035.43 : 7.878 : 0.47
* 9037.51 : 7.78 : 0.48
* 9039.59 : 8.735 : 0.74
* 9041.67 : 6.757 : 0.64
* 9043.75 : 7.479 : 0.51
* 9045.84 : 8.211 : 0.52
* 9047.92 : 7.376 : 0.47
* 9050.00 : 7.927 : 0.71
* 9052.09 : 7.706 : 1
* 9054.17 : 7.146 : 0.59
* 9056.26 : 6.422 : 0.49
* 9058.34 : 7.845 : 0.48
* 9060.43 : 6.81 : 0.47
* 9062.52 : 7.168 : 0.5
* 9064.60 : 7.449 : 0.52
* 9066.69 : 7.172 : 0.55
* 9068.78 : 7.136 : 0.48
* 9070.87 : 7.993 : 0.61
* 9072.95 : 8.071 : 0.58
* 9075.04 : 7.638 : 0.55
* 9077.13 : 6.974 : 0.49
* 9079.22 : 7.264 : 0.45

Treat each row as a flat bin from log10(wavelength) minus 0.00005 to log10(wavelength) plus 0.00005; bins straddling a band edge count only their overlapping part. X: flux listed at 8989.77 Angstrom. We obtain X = 7.855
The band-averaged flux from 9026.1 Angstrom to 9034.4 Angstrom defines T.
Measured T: 7.08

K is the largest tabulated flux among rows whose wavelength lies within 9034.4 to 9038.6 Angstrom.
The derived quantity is 7.878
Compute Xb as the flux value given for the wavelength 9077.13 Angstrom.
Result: 6.974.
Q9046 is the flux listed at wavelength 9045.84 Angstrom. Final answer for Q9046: 8.211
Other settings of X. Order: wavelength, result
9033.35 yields 7.444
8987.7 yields 7.532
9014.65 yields 6.526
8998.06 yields 7.873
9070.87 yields 7.993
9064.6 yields 7.449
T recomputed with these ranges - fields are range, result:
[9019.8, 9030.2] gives 7.04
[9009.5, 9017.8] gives 6.88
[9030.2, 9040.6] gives 7.83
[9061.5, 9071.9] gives 7.38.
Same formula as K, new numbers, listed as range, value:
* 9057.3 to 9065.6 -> 7.845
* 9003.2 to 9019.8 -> 7.984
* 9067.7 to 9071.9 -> 7.993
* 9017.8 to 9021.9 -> 7.071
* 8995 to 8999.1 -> 7.873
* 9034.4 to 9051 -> 8.735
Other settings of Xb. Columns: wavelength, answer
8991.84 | 6.01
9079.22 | 7.264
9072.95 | 8.071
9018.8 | 6.932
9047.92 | 7.376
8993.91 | 5.834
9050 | 7.927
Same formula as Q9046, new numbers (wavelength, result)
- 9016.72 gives 6.055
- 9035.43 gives 7.878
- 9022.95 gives 7.289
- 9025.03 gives 7.301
